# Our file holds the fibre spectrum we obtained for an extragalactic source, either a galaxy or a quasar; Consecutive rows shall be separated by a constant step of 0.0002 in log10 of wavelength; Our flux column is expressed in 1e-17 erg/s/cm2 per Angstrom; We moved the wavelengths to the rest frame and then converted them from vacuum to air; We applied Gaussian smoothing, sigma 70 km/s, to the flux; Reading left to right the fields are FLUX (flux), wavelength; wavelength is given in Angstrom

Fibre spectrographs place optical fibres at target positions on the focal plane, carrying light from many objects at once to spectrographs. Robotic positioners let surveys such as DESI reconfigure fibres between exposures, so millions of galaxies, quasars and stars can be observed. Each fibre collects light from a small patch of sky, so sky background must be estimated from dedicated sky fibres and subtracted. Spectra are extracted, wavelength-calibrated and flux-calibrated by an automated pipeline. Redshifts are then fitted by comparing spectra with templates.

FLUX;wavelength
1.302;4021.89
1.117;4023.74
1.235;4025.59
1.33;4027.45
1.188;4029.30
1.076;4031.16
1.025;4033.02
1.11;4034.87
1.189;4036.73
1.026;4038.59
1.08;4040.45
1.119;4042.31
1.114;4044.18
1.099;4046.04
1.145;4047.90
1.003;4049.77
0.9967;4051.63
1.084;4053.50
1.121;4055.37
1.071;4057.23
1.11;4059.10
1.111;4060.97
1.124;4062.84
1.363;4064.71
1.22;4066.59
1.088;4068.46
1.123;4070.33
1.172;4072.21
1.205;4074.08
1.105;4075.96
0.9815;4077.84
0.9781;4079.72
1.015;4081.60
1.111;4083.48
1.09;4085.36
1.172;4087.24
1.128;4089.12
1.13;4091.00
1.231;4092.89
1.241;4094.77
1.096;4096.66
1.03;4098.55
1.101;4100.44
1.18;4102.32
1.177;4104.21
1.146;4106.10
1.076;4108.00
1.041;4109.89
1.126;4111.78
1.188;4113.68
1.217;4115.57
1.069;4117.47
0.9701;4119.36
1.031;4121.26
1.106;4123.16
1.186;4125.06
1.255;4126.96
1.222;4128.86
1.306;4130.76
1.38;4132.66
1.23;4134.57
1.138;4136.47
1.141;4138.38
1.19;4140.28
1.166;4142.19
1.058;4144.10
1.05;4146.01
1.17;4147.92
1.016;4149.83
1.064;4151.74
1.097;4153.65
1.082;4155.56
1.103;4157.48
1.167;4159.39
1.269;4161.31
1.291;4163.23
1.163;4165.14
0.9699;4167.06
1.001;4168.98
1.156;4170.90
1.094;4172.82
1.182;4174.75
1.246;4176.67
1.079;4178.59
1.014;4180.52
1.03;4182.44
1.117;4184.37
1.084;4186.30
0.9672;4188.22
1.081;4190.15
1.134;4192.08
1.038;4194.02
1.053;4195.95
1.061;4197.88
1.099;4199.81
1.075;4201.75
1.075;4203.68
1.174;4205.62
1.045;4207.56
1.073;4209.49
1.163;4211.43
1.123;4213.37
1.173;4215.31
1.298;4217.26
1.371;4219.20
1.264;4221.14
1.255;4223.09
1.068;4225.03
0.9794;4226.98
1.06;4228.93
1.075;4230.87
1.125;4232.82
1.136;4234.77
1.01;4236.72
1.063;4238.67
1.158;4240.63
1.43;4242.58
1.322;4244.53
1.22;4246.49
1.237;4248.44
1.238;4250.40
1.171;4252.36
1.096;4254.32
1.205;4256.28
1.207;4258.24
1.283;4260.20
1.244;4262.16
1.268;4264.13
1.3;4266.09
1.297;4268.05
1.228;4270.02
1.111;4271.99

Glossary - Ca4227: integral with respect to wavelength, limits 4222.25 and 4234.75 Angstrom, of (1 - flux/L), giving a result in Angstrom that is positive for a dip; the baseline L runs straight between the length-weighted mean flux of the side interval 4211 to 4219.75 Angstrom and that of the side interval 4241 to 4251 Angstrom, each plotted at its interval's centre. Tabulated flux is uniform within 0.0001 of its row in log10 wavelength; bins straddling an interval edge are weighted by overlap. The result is 1.5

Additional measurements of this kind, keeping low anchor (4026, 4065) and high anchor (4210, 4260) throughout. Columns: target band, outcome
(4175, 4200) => 1.8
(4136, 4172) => 1.0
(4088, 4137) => -0.7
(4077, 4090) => 0.7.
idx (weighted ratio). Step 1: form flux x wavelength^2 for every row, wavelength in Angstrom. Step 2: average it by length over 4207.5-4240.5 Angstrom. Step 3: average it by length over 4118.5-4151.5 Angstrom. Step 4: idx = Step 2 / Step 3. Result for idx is 1.0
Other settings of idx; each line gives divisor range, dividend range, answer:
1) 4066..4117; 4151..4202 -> 1.02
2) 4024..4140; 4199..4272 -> 1.12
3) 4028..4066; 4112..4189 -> 1.07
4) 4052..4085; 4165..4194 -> 1.03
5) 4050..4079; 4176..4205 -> 1.02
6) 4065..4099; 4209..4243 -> 1.10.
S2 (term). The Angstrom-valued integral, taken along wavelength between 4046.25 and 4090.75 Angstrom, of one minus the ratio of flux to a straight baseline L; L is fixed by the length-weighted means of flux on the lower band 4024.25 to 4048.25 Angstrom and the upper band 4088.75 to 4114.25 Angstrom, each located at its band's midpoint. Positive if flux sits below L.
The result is 0.9 Angstrom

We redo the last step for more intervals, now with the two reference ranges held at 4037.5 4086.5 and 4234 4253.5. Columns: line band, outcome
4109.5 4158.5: 0.0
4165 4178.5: 0.6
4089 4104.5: -0.3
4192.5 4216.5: 1.6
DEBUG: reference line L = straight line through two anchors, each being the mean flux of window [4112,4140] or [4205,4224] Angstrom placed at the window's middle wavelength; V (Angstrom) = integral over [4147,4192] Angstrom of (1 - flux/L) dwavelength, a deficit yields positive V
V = 2.9 Angstrom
